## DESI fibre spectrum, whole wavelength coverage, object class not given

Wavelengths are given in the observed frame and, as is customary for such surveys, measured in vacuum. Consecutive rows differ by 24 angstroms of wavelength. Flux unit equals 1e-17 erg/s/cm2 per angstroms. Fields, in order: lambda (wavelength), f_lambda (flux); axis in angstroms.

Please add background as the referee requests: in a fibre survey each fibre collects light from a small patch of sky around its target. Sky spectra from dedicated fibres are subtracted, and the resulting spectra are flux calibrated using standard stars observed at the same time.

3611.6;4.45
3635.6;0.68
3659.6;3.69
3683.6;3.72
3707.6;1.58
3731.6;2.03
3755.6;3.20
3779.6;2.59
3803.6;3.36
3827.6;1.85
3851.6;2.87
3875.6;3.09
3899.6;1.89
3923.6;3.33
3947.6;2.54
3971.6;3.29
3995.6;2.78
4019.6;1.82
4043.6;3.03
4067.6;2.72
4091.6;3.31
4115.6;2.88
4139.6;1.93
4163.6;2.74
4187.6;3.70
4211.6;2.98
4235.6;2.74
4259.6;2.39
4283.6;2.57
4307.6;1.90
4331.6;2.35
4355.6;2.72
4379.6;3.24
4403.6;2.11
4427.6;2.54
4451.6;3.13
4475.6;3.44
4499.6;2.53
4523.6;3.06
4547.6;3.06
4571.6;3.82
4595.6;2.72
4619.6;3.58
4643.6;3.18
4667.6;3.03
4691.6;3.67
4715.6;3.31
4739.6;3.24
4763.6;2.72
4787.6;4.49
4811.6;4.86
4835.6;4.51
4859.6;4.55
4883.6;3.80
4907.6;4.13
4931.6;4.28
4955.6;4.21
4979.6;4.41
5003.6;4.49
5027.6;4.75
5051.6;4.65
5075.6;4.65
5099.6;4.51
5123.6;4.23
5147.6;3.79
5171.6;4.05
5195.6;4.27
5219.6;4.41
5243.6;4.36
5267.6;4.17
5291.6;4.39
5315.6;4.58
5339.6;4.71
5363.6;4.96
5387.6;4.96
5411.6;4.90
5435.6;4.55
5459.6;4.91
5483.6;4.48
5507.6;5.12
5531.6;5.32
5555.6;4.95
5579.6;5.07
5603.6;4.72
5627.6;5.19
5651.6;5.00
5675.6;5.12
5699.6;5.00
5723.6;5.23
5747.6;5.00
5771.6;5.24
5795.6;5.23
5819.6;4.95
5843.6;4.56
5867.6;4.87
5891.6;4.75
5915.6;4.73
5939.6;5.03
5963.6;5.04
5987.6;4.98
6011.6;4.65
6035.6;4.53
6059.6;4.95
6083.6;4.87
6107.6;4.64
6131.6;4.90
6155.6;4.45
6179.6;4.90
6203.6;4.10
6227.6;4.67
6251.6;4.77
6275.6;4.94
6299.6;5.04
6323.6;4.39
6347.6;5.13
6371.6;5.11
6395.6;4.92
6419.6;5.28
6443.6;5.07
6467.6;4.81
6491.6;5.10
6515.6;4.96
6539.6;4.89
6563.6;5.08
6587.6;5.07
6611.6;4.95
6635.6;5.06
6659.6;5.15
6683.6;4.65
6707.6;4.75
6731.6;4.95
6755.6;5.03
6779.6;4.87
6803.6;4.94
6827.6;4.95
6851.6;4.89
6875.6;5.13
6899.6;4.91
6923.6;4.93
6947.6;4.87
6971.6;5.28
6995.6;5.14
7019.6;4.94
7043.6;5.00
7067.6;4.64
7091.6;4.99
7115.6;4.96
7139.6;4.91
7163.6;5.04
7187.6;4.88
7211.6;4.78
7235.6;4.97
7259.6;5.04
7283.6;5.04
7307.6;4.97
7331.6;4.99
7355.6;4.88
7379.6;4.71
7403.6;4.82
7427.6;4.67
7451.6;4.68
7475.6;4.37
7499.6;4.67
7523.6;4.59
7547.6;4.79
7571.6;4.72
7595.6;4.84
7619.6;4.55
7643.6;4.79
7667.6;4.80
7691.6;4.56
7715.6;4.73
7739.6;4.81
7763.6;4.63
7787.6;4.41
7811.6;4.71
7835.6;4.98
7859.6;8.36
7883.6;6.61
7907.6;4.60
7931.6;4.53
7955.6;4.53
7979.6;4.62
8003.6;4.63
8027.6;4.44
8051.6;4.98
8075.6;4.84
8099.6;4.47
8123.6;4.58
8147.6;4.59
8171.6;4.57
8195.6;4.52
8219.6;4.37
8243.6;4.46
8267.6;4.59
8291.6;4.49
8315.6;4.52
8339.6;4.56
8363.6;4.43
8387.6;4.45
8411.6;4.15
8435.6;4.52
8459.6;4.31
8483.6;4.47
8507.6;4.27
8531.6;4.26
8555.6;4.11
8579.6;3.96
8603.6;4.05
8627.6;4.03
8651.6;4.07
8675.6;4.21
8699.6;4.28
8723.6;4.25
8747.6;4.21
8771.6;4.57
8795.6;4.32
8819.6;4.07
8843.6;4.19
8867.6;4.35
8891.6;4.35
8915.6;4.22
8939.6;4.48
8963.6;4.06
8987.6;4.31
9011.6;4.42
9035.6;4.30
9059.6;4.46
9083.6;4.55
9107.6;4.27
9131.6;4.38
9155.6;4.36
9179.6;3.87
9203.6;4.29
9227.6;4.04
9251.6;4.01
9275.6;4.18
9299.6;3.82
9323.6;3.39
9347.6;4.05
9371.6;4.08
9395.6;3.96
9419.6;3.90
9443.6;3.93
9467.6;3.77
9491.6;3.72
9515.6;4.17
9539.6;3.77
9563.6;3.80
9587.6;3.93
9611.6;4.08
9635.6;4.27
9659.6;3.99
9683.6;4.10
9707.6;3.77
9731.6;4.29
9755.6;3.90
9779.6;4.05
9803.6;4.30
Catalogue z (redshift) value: 0.198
